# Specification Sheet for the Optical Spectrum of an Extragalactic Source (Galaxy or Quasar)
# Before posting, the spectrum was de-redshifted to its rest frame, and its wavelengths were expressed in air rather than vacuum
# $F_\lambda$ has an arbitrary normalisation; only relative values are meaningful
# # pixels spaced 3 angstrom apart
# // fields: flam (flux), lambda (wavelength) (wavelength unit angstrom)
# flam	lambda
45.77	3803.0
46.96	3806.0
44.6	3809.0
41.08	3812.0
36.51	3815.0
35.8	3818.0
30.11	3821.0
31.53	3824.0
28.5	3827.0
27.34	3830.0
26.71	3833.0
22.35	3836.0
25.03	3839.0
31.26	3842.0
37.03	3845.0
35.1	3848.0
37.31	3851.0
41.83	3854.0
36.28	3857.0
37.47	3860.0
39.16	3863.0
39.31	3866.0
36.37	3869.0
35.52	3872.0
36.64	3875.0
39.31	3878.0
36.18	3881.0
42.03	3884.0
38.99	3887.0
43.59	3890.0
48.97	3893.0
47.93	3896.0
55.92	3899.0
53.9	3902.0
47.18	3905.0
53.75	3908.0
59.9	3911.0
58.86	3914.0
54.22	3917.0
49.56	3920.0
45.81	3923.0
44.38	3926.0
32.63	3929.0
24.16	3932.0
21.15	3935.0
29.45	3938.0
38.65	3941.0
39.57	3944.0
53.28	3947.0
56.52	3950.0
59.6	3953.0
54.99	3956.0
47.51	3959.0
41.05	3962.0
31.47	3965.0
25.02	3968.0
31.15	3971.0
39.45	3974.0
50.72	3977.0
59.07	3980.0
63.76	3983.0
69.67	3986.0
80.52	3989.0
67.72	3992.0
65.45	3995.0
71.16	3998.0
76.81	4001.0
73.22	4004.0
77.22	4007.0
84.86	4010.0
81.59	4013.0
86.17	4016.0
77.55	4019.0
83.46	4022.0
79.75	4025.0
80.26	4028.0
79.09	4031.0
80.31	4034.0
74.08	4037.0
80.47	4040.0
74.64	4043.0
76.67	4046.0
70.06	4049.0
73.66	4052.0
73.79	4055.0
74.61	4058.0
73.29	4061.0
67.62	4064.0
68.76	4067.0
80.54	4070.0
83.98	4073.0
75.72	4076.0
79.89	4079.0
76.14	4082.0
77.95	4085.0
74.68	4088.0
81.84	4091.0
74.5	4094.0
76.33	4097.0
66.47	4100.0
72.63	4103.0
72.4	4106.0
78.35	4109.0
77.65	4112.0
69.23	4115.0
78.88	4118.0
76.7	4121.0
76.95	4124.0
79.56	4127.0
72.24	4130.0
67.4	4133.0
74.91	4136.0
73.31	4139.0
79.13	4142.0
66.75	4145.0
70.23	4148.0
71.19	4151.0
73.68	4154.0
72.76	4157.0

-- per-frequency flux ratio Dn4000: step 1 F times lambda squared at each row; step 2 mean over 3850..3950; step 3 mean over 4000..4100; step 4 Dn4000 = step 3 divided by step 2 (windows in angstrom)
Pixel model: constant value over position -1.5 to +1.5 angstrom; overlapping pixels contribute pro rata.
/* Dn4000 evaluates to 1.9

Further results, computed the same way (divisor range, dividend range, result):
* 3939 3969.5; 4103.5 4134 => 1.83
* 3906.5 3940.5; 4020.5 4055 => 1.91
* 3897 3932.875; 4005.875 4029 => 1.76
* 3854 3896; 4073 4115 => 2.13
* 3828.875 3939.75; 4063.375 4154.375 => 2.10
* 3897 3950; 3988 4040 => 1.80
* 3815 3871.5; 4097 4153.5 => 2.54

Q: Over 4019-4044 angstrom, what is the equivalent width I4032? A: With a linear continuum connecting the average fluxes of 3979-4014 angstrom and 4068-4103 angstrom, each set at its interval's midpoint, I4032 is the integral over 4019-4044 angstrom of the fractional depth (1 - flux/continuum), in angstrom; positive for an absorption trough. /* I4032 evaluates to -1.6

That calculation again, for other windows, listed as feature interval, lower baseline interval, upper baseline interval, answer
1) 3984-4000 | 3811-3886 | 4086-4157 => -4.5 angstrom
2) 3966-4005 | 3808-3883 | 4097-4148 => -2.9 angstrom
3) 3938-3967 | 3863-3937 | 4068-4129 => 3.6 angstrom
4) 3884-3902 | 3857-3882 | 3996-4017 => -1.1 angstrom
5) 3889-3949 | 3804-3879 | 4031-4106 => 3.9 angstrom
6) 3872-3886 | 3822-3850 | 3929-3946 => -3.6 angstrom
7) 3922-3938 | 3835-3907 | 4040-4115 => 5.4 angstrom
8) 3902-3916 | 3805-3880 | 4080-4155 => -3.2 angstrom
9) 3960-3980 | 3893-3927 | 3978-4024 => 8.5 angstrom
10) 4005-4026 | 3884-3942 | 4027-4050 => -3.0 angstrom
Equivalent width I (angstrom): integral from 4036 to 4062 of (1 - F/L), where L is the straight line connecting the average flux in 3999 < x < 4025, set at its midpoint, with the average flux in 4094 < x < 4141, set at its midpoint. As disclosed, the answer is 1.1 angstrom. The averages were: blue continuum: 79.9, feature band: 74.6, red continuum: 74.3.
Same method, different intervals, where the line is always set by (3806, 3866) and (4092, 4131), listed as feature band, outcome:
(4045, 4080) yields -3.7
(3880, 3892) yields 0.3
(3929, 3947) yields 6.1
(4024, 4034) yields -2.7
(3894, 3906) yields -2.1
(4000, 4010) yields -3.0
